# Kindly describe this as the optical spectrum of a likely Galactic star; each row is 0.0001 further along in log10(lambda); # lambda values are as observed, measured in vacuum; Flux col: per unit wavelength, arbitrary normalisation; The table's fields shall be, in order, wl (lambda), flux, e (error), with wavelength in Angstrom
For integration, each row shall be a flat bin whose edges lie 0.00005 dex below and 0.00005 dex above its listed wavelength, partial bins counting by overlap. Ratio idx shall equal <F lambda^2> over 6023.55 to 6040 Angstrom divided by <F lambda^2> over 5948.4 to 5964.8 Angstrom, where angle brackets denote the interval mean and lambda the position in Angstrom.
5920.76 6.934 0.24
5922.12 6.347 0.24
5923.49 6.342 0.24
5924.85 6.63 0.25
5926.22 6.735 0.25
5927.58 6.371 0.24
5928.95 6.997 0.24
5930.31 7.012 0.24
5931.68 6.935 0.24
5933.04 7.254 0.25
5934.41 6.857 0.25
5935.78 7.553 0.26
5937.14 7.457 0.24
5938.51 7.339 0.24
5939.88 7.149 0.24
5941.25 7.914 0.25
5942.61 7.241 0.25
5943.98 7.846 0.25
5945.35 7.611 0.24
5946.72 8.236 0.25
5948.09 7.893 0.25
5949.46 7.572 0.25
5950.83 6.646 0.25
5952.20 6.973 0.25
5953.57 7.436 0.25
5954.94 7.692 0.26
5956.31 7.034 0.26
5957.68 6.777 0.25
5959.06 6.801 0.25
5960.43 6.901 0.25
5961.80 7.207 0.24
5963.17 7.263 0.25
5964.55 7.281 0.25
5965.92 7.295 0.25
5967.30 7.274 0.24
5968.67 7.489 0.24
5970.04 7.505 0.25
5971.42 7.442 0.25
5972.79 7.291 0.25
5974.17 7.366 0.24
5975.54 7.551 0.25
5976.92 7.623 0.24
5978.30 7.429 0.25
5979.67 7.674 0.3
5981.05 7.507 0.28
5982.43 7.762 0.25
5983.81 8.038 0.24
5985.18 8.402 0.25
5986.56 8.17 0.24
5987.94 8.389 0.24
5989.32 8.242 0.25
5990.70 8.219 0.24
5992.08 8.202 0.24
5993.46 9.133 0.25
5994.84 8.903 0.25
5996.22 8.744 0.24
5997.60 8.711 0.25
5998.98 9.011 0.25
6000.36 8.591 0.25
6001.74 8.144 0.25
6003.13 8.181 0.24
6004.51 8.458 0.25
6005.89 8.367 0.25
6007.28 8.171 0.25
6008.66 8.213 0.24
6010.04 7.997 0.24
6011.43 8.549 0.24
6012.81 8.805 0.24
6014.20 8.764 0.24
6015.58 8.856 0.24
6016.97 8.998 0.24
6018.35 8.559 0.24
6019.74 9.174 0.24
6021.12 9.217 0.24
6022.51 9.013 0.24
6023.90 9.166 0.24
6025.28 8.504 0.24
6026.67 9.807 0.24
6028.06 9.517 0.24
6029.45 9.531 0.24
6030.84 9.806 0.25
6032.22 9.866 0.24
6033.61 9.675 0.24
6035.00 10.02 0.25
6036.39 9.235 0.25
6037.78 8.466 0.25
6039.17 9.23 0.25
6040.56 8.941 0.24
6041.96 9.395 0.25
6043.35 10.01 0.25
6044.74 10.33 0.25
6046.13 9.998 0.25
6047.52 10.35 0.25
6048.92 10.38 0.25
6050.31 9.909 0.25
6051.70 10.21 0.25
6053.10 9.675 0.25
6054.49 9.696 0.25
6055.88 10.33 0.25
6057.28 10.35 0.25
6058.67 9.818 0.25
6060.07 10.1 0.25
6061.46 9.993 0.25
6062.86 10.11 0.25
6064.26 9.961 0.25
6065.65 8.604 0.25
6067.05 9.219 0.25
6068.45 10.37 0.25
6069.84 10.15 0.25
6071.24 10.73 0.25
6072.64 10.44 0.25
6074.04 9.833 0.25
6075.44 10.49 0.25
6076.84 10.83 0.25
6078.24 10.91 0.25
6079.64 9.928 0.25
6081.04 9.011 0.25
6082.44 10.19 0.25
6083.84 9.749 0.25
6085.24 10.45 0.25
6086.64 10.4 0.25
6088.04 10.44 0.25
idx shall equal 1.35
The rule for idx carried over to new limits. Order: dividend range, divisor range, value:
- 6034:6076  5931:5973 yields 1.39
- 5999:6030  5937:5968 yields 1.22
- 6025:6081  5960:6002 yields 1.28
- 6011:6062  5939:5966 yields 1.34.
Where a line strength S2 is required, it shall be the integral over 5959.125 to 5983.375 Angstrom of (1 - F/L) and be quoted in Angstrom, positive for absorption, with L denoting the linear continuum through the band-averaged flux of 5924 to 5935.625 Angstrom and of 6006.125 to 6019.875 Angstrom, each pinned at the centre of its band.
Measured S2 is 1.02 Angstrom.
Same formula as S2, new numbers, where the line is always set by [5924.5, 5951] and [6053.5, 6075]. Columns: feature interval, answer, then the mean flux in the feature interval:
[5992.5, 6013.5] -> 0.3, 8.53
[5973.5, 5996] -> 0.6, 8.05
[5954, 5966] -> 1.0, 7.14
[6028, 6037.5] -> -0.3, 9.63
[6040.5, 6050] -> -0.4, 9.97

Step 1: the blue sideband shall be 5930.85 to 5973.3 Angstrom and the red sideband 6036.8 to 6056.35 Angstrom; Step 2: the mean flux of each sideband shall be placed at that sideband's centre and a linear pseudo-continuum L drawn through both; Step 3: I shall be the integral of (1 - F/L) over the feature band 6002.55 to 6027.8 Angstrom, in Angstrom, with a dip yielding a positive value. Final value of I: 0.7 Angstrom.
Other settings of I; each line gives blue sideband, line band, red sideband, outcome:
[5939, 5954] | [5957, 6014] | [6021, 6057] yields 3.2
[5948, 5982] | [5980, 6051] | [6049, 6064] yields -1.0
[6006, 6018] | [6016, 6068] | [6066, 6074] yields -1.5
